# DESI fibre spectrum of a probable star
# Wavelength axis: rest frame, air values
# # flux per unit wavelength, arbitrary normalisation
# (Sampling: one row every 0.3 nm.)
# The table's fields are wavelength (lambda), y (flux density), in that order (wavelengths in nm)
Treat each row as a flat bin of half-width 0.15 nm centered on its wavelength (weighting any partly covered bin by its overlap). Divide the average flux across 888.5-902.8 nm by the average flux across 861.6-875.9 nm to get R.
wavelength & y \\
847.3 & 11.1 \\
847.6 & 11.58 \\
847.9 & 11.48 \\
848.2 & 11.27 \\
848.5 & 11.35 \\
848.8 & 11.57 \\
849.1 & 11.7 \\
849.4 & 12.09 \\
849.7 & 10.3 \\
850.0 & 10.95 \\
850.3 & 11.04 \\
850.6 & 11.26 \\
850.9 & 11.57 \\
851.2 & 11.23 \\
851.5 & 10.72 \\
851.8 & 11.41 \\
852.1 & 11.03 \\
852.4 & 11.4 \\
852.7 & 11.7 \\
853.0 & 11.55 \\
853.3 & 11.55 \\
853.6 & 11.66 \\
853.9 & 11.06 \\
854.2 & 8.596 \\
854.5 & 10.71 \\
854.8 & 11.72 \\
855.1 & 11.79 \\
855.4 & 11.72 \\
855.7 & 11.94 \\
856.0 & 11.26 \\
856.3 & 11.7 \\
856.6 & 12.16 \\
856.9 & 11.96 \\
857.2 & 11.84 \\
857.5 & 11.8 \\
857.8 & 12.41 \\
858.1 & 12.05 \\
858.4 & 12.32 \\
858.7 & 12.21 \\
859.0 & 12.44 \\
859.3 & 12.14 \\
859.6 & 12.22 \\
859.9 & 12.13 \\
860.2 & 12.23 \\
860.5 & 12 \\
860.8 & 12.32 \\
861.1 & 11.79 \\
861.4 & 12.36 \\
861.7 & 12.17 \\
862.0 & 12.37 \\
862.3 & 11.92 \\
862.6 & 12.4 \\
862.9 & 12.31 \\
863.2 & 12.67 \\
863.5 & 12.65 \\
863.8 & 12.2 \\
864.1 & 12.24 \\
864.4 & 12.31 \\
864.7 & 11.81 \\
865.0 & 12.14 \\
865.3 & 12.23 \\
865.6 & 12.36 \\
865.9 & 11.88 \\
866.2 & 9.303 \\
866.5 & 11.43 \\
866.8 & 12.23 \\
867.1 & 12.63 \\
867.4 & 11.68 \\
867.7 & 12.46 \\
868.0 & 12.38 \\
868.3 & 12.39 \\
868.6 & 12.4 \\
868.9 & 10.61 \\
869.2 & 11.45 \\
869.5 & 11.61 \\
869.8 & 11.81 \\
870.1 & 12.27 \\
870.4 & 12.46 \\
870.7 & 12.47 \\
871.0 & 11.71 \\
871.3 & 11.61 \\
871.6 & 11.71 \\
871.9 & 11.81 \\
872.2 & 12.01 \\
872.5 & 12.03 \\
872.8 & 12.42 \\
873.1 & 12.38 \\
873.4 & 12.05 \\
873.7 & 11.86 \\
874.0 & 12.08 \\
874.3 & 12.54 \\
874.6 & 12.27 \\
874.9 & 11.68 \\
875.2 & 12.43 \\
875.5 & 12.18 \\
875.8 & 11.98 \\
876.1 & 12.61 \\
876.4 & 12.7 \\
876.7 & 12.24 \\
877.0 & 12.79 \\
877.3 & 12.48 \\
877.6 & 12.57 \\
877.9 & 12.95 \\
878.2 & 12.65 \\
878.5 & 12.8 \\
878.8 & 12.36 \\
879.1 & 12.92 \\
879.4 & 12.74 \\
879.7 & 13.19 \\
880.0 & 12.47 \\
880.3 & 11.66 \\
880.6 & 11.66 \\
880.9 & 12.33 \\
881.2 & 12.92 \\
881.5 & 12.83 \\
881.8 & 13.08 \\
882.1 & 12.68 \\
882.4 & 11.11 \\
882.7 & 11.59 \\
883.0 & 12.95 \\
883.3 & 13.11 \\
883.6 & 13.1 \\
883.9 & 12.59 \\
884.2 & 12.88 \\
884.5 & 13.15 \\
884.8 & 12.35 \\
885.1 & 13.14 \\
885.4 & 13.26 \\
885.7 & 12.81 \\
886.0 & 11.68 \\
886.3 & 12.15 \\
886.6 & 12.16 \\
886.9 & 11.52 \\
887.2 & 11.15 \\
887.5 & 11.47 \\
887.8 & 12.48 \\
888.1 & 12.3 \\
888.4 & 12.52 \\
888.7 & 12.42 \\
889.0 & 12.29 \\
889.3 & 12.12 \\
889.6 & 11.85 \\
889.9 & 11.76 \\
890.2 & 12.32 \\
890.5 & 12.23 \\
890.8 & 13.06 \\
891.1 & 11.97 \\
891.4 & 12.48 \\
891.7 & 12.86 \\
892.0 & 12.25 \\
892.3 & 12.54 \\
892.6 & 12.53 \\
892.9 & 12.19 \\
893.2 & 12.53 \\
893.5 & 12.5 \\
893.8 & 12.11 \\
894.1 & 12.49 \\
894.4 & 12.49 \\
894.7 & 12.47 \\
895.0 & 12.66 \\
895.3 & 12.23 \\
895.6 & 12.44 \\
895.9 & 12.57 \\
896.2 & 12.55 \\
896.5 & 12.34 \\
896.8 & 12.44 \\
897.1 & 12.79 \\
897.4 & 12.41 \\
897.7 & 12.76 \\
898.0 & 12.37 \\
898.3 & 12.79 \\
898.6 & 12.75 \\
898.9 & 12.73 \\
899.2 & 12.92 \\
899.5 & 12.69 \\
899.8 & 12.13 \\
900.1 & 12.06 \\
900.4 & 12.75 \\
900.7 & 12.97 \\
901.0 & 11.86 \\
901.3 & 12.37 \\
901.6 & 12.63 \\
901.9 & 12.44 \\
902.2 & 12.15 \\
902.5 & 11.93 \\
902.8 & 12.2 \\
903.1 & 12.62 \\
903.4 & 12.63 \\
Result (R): 1.0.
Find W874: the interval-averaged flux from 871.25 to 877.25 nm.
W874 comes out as 12.2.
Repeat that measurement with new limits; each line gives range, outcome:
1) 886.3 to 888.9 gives 12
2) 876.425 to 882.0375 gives 12.6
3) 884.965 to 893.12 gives 12.3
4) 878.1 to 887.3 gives 12.5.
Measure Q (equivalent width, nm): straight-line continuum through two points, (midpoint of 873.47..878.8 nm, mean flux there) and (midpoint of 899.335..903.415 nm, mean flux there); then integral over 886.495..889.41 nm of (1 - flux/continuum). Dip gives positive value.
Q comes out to 0.082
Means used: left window 12.4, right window 12.4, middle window 12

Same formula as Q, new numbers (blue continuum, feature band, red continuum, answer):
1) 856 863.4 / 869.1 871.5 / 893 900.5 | 0.063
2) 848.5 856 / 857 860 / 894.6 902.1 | -0.189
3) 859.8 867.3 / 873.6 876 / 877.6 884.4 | 0.050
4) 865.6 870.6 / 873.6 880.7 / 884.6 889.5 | -0.229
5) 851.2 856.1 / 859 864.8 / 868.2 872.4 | -0.341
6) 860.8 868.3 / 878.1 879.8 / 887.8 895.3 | -0.073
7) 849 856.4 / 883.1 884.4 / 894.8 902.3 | -0.088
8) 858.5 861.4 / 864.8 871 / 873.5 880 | 0.208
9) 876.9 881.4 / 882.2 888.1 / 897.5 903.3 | 0.090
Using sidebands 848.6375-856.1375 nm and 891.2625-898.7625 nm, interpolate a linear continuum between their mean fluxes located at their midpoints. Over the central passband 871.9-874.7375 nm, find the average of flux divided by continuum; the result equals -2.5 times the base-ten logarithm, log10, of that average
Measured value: -0.03 mag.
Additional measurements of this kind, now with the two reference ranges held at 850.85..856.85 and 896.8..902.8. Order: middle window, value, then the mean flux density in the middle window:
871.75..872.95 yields -0.02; 12.1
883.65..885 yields -0.06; 12.8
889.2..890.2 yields 0.02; 12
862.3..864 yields -0.08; 12.4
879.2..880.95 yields -0.03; 12.4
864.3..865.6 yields -0.05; 12.1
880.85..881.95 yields -0.07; 12.8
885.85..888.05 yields 0.03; 11.8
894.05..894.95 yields -0.01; 12.5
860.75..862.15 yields -0.06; 12.2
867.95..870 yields -0.01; 11.8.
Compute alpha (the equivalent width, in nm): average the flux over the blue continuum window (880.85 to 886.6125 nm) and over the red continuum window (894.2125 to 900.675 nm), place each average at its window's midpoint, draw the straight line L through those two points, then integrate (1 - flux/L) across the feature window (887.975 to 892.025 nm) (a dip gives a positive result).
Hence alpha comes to 0.08 nm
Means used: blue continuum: 12.6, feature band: 12.3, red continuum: 12.5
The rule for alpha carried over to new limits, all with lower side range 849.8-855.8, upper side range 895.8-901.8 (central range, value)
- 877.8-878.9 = -0.07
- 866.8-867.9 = -0.06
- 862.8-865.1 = -0.15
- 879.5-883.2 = -0.11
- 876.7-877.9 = -0.07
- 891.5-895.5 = -0.02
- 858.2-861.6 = -0.23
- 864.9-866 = -0.06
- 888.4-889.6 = 0.00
